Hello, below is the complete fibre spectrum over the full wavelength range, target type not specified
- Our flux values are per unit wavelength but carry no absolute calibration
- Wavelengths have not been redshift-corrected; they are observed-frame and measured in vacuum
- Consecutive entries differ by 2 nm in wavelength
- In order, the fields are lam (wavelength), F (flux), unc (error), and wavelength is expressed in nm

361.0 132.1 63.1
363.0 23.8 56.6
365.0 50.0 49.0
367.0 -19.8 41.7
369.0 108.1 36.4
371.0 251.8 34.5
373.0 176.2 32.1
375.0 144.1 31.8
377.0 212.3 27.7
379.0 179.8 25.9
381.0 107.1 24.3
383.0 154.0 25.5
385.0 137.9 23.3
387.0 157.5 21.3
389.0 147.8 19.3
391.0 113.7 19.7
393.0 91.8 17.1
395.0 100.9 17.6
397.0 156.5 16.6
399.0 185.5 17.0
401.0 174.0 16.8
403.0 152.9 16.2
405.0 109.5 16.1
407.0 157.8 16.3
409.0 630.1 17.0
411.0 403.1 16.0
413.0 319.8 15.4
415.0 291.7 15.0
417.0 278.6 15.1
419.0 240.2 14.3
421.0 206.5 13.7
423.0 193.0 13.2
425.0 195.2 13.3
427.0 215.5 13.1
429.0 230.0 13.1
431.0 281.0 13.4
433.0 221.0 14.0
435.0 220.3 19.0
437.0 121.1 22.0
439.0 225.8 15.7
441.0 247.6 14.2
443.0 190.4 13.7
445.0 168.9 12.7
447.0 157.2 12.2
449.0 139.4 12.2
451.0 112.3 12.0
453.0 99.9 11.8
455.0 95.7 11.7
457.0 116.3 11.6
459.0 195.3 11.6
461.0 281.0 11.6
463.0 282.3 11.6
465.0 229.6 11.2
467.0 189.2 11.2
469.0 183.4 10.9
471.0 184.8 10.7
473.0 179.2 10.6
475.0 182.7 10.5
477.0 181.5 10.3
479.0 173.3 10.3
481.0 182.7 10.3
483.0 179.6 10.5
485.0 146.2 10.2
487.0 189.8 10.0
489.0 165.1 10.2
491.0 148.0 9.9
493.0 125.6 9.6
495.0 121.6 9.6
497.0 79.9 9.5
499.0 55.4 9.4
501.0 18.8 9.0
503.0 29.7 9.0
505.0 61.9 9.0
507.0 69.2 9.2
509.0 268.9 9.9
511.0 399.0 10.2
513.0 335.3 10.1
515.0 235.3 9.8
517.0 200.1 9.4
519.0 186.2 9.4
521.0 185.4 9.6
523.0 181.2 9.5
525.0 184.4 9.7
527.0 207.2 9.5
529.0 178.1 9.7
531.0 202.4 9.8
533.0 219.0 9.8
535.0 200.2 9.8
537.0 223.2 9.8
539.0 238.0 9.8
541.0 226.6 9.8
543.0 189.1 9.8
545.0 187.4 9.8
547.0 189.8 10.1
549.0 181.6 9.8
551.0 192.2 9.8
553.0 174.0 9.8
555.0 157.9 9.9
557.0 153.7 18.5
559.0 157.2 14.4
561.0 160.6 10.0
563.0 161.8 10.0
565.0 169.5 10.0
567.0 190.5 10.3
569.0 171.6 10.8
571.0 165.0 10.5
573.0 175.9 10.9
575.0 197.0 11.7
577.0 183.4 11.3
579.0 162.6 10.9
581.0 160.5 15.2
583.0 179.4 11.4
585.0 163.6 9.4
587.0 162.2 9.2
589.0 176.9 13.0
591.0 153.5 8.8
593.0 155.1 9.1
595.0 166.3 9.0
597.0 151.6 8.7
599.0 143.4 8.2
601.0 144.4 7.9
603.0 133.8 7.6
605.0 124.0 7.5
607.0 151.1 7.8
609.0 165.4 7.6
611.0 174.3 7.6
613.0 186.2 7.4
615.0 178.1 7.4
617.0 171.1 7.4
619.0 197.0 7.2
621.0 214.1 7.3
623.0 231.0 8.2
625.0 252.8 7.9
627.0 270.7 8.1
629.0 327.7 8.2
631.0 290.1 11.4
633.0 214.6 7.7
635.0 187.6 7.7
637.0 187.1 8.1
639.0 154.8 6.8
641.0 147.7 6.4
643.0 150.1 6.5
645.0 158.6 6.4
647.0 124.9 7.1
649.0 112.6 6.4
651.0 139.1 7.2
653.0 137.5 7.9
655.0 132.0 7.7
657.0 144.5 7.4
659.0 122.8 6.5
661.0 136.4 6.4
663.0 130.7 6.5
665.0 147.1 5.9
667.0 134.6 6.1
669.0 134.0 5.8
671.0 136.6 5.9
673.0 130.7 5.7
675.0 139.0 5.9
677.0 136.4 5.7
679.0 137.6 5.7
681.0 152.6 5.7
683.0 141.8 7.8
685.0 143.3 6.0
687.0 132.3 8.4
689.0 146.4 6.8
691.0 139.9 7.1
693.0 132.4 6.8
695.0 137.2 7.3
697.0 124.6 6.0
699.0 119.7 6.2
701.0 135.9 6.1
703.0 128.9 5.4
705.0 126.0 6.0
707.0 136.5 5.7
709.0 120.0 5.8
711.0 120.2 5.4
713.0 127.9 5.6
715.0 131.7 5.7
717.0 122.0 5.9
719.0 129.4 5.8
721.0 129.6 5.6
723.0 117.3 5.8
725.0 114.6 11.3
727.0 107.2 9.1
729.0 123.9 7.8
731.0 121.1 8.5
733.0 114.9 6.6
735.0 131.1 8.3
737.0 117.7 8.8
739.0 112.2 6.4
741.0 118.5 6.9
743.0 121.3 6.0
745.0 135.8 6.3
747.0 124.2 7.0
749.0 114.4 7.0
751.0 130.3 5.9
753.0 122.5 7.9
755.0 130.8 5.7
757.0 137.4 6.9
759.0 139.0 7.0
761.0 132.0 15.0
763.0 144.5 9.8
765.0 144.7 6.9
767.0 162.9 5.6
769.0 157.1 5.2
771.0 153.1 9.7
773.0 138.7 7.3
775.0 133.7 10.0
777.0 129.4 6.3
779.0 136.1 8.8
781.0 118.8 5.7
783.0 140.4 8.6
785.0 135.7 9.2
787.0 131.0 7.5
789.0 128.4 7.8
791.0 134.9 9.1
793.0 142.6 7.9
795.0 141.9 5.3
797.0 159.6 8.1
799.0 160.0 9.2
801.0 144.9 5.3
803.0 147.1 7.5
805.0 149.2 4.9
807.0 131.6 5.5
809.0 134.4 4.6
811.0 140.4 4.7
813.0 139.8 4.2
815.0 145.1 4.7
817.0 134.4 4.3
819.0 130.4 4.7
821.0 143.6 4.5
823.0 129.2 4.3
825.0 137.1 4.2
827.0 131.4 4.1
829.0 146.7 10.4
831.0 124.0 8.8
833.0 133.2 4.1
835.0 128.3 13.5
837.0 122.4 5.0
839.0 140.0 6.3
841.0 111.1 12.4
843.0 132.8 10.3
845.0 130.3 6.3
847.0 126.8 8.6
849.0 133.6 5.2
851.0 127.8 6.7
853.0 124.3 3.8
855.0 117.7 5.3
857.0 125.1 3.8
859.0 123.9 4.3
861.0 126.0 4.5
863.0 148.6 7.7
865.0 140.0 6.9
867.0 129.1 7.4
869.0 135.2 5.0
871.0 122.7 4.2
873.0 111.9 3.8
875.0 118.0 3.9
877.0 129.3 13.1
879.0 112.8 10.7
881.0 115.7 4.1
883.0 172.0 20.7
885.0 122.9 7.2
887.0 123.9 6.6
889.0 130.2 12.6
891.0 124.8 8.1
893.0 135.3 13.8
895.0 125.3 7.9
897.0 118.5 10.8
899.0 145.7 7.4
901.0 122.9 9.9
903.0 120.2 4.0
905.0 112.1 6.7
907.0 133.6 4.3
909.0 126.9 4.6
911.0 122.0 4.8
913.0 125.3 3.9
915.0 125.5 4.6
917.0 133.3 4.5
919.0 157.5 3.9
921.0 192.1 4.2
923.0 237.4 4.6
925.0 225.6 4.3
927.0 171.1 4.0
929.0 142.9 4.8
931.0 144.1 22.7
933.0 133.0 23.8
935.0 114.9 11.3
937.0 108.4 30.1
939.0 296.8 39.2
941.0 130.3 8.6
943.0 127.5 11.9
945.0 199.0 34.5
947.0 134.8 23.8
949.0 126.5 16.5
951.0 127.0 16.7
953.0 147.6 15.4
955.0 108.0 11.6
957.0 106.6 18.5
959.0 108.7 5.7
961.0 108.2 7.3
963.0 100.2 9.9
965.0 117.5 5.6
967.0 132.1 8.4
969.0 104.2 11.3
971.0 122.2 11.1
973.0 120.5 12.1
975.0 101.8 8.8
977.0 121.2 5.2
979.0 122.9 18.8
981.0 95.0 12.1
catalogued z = 2.30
